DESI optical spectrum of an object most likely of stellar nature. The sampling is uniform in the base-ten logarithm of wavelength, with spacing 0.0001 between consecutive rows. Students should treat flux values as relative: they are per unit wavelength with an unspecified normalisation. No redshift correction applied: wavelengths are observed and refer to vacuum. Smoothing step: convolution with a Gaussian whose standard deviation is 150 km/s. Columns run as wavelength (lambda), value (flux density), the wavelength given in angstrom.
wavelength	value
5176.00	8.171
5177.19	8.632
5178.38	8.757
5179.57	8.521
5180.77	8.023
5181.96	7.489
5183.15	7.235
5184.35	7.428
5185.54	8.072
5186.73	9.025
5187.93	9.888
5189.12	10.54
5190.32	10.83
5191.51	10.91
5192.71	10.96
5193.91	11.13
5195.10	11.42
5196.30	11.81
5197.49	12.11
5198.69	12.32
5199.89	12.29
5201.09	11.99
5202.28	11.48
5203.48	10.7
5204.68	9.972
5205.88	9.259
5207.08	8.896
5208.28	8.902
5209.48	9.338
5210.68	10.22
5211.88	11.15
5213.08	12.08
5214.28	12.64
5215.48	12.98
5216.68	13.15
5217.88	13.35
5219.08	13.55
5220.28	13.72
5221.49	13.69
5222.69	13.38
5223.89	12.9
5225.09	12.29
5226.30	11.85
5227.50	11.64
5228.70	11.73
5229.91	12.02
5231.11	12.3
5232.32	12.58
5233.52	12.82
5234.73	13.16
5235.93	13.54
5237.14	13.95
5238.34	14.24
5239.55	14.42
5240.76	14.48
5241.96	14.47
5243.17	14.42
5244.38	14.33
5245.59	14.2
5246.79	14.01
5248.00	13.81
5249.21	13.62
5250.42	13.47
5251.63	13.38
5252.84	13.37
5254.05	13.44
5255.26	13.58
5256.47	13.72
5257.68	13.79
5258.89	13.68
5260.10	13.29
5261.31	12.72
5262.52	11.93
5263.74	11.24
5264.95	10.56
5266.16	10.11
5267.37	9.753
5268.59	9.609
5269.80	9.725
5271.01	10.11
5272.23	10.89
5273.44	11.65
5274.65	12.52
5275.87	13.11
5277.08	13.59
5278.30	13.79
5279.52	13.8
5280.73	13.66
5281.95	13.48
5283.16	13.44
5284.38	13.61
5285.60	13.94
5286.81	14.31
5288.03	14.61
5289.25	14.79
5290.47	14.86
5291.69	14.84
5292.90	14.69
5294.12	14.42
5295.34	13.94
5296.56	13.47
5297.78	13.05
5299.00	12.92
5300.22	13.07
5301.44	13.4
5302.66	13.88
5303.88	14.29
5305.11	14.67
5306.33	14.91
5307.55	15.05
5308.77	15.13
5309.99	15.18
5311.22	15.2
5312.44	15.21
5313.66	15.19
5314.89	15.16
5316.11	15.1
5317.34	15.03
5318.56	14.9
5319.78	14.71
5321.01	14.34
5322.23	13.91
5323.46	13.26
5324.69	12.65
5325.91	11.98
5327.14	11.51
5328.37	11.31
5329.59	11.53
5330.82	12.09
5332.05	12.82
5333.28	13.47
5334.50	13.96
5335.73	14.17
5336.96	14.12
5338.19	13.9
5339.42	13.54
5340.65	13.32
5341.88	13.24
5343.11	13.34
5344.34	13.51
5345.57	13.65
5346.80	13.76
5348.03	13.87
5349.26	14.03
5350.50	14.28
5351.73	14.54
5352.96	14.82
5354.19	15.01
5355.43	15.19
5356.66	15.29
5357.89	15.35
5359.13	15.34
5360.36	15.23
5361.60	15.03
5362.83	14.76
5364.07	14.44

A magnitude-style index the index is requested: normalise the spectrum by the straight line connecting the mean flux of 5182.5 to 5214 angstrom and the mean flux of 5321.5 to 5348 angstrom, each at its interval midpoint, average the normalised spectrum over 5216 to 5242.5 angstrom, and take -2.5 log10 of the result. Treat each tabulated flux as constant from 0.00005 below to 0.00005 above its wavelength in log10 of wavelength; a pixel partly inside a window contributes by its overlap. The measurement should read -0.192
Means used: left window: 10.4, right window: 13.1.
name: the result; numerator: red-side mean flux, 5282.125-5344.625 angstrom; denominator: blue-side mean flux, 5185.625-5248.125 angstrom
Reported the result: 1.15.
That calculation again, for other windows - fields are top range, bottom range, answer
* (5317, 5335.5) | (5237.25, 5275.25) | 1.03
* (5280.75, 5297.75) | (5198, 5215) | 1.31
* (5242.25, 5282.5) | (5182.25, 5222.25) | 1.15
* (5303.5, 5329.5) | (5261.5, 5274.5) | 1.32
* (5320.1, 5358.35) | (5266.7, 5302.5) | 1.04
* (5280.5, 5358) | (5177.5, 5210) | 1.40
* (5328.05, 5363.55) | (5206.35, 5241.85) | 1.12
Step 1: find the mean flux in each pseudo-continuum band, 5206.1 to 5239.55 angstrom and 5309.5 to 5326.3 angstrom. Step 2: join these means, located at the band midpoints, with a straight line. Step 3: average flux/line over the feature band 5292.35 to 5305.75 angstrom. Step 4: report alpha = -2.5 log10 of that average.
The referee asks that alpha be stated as 0.018 mag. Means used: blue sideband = 12.3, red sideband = 14.4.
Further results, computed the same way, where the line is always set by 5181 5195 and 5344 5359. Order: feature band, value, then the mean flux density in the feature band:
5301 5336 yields -0.04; 13.9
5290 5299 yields -0.11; 14.1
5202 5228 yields -0.14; 11.7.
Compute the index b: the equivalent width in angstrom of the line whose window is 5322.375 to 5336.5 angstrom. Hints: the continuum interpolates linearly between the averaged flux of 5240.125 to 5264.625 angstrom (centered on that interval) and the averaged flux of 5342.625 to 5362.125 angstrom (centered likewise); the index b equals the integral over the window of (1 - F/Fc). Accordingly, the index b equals 1.60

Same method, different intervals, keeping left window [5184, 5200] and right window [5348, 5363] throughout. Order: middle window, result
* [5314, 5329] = 0.31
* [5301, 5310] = -0.65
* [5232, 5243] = -1.85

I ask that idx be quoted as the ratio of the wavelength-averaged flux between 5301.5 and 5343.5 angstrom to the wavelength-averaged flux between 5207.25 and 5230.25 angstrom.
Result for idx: 1.15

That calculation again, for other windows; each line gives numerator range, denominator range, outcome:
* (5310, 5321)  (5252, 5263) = 1.13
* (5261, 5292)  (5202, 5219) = 1.13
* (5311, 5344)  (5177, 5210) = 1.37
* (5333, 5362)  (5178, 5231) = 1.30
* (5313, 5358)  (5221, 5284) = 1.08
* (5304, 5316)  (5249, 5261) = 1.11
